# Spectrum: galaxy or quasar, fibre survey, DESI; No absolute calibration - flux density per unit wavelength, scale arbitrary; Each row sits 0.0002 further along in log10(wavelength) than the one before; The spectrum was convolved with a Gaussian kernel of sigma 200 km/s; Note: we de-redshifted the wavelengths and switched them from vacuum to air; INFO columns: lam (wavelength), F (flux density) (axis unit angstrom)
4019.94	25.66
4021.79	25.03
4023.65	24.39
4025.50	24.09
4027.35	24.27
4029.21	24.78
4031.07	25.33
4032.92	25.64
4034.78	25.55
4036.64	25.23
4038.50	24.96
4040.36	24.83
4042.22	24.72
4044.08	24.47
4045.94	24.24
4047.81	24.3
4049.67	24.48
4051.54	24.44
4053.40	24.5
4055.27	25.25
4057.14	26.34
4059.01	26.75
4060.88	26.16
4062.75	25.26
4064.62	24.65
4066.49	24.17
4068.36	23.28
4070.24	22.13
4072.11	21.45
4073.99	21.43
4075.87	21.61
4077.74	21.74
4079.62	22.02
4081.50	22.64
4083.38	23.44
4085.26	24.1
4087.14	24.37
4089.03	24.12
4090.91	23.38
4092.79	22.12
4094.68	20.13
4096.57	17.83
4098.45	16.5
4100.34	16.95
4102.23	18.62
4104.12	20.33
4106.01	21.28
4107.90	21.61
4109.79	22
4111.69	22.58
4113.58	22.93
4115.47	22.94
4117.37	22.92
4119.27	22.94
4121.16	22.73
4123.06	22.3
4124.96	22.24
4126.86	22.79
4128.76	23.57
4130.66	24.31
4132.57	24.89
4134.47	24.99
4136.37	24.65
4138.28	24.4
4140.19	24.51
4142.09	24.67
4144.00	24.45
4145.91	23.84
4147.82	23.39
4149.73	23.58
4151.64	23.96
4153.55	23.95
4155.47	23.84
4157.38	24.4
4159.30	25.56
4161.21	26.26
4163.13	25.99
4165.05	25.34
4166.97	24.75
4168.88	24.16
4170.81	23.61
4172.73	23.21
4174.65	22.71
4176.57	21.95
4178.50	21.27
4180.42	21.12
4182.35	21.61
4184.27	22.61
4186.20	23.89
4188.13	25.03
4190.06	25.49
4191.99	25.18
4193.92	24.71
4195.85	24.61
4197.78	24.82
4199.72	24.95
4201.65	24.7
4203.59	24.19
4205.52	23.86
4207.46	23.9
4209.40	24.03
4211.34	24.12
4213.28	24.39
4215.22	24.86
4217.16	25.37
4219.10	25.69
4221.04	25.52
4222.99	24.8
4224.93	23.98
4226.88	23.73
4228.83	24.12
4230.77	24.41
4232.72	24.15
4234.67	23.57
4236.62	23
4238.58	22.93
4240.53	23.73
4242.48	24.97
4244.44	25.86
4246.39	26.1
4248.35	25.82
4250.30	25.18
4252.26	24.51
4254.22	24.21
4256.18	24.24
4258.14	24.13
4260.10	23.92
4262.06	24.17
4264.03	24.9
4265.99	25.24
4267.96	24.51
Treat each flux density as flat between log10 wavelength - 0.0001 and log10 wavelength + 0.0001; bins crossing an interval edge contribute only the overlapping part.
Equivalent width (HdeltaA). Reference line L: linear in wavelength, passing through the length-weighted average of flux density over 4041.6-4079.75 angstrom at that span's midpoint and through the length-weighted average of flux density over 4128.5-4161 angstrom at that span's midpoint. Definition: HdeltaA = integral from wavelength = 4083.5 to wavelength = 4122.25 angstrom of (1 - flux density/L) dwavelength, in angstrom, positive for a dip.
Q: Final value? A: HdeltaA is 4.2 angstrom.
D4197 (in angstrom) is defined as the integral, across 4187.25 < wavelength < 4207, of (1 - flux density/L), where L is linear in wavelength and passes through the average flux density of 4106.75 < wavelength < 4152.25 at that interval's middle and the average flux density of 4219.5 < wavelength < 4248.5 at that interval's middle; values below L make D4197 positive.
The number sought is -0.53 angstrom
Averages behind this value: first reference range 23.5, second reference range 24.4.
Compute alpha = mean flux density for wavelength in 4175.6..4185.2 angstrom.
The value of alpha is 21.7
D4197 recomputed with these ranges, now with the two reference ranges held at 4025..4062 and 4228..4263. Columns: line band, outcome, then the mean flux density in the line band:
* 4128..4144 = 0.1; 24.5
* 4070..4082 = 1.5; 21.8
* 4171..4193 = 1.3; 23.1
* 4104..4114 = 1.2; 21.9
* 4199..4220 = 0.0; 24.5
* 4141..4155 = 0.4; 24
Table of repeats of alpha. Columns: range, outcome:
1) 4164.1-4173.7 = 24.2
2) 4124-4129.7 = 22.9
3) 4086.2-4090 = 24.2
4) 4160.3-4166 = 25.8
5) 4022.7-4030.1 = 24.4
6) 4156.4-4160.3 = 25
